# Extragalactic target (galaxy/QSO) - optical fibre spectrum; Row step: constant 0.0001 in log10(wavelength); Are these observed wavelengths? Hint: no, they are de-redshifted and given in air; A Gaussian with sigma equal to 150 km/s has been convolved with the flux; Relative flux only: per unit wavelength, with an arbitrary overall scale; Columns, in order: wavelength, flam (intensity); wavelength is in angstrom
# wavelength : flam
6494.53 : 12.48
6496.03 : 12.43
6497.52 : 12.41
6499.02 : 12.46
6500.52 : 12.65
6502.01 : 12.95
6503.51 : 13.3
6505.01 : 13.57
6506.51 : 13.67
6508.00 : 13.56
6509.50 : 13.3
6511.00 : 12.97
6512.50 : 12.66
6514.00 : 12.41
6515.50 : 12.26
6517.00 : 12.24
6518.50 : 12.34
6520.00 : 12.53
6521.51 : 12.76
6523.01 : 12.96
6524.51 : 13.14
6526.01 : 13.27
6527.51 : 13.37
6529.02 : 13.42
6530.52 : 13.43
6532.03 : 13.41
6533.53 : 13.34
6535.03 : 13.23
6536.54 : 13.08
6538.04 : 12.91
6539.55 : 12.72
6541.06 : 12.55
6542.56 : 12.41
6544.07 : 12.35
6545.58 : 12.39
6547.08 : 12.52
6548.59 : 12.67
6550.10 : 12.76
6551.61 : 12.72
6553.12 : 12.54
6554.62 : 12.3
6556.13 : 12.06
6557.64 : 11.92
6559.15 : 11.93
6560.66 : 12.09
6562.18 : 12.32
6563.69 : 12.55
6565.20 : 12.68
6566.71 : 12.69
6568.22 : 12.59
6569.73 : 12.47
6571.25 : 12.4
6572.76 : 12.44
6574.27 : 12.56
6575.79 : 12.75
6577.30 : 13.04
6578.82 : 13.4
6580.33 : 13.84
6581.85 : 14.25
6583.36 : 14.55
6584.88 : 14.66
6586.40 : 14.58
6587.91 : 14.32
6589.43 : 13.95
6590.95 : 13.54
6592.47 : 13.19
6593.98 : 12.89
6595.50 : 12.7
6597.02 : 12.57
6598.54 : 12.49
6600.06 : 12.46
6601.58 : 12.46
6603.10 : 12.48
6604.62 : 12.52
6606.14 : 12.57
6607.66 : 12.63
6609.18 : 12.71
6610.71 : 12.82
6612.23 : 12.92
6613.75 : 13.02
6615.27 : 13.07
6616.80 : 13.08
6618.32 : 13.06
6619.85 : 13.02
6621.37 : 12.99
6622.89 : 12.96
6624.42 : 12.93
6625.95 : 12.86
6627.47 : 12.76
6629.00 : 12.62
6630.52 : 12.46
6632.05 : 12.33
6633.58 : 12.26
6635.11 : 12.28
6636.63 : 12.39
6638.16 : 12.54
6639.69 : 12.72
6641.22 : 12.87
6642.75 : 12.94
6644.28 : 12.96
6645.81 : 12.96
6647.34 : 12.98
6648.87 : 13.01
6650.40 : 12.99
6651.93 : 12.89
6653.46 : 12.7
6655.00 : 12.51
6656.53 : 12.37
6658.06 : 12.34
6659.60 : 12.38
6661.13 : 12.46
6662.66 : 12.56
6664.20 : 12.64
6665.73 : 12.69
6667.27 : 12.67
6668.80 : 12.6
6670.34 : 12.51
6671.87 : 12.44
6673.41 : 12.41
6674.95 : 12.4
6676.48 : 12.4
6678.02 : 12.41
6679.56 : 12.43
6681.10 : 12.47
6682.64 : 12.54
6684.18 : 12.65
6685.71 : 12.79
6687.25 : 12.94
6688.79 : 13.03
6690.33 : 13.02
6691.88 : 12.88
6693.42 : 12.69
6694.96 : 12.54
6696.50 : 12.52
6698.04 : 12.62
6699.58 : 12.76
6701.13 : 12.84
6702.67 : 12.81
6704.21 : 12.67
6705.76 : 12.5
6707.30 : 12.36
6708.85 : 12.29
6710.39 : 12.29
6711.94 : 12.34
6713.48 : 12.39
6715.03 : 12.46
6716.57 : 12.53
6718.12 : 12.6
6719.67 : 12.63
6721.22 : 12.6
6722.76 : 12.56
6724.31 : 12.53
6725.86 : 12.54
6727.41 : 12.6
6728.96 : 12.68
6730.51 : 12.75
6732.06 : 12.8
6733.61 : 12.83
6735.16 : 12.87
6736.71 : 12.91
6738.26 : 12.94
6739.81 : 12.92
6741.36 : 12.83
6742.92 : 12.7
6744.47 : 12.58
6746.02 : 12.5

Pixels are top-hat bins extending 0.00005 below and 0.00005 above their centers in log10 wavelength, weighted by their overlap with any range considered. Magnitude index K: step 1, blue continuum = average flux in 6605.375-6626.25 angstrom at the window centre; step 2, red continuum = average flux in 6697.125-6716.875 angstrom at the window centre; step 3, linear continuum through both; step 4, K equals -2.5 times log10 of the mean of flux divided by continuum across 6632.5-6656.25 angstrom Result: 0.01 mag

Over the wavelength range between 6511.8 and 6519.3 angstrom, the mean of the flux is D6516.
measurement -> 12.4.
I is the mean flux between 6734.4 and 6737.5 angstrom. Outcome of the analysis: 12.9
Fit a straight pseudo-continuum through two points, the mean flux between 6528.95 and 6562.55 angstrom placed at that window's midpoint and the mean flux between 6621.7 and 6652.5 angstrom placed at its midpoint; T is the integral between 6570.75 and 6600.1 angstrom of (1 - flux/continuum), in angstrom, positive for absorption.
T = -1.6 angstrom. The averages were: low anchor 12.6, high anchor 12.7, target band 13.4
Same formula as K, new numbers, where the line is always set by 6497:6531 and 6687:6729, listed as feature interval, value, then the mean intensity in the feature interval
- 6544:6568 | 0.039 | 12.4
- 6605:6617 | -0.005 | 12.8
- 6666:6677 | 0.014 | 12.5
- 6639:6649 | -0.017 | 12.9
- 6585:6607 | -0.025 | 13.1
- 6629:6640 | 0.026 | 12.4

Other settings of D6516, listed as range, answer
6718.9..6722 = 12.6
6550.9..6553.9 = 12.7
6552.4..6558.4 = 12.2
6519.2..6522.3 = 12.6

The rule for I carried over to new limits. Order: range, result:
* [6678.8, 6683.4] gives 12.5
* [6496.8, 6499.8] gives 12.4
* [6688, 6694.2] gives 12.9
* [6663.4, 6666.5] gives 12.6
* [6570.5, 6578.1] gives 12.6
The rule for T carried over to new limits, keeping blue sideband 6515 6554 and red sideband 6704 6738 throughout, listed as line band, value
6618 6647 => -0.1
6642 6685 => 0.1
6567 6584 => -0.4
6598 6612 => 0.2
